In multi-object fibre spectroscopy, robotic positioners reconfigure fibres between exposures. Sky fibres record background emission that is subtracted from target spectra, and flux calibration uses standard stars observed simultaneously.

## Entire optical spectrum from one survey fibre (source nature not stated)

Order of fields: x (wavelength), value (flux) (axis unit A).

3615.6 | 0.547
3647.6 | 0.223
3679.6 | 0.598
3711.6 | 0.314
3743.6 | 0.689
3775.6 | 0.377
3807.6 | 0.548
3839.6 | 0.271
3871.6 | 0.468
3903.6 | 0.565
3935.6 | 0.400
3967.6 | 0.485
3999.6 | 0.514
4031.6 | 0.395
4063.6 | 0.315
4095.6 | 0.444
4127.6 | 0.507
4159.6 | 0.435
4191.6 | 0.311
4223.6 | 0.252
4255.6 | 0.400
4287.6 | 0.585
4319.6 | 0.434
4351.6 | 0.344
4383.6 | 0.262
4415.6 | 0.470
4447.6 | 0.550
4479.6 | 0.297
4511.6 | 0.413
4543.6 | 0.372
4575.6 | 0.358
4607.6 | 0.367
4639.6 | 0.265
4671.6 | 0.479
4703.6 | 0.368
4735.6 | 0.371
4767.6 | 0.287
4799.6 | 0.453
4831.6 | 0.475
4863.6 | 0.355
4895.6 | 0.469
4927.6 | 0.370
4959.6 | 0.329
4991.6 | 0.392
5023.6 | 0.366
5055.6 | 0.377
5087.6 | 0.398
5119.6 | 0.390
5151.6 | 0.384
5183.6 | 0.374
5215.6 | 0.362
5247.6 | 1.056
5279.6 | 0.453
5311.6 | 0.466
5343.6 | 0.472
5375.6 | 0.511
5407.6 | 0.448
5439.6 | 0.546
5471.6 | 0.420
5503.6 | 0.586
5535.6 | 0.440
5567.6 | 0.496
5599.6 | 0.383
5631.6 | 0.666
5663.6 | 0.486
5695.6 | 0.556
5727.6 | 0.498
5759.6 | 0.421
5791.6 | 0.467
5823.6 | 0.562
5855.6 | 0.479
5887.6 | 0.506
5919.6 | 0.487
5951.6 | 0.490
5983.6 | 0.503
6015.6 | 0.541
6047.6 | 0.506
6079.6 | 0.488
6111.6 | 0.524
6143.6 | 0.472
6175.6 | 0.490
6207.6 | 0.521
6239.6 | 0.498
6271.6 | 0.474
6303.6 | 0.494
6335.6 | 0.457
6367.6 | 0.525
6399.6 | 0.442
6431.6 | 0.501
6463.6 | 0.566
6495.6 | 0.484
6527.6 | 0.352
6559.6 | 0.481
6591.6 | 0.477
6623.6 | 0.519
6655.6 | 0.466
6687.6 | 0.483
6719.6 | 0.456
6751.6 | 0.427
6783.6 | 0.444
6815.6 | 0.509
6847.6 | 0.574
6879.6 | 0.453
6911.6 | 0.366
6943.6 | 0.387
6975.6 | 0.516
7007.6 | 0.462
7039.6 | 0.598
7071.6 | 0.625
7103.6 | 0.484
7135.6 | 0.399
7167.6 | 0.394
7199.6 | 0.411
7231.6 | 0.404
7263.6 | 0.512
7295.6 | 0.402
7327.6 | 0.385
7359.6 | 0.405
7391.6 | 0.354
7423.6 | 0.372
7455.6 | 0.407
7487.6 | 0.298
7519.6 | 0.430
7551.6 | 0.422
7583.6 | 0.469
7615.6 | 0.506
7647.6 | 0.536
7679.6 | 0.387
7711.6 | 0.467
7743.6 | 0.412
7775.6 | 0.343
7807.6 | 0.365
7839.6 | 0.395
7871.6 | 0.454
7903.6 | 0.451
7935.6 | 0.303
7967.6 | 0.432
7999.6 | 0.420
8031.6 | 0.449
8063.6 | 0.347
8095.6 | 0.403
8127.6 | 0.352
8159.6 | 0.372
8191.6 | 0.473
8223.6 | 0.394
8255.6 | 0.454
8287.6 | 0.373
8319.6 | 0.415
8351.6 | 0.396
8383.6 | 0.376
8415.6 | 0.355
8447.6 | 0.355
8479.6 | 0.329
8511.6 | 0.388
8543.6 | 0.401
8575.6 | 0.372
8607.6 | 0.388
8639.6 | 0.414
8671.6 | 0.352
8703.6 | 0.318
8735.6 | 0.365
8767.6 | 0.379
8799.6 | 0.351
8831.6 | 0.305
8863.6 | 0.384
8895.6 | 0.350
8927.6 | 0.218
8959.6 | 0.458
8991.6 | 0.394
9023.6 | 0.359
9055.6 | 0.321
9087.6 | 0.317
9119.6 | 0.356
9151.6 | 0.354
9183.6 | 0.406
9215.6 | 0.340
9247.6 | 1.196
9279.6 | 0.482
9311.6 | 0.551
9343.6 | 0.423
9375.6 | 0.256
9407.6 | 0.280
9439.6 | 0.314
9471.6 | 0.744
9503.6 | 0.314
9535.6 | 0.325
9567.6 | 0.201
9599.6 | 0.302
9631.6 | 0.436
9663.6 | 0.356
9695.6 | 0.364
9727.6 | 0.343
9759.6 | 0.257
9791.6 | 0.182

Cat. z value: 0.409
